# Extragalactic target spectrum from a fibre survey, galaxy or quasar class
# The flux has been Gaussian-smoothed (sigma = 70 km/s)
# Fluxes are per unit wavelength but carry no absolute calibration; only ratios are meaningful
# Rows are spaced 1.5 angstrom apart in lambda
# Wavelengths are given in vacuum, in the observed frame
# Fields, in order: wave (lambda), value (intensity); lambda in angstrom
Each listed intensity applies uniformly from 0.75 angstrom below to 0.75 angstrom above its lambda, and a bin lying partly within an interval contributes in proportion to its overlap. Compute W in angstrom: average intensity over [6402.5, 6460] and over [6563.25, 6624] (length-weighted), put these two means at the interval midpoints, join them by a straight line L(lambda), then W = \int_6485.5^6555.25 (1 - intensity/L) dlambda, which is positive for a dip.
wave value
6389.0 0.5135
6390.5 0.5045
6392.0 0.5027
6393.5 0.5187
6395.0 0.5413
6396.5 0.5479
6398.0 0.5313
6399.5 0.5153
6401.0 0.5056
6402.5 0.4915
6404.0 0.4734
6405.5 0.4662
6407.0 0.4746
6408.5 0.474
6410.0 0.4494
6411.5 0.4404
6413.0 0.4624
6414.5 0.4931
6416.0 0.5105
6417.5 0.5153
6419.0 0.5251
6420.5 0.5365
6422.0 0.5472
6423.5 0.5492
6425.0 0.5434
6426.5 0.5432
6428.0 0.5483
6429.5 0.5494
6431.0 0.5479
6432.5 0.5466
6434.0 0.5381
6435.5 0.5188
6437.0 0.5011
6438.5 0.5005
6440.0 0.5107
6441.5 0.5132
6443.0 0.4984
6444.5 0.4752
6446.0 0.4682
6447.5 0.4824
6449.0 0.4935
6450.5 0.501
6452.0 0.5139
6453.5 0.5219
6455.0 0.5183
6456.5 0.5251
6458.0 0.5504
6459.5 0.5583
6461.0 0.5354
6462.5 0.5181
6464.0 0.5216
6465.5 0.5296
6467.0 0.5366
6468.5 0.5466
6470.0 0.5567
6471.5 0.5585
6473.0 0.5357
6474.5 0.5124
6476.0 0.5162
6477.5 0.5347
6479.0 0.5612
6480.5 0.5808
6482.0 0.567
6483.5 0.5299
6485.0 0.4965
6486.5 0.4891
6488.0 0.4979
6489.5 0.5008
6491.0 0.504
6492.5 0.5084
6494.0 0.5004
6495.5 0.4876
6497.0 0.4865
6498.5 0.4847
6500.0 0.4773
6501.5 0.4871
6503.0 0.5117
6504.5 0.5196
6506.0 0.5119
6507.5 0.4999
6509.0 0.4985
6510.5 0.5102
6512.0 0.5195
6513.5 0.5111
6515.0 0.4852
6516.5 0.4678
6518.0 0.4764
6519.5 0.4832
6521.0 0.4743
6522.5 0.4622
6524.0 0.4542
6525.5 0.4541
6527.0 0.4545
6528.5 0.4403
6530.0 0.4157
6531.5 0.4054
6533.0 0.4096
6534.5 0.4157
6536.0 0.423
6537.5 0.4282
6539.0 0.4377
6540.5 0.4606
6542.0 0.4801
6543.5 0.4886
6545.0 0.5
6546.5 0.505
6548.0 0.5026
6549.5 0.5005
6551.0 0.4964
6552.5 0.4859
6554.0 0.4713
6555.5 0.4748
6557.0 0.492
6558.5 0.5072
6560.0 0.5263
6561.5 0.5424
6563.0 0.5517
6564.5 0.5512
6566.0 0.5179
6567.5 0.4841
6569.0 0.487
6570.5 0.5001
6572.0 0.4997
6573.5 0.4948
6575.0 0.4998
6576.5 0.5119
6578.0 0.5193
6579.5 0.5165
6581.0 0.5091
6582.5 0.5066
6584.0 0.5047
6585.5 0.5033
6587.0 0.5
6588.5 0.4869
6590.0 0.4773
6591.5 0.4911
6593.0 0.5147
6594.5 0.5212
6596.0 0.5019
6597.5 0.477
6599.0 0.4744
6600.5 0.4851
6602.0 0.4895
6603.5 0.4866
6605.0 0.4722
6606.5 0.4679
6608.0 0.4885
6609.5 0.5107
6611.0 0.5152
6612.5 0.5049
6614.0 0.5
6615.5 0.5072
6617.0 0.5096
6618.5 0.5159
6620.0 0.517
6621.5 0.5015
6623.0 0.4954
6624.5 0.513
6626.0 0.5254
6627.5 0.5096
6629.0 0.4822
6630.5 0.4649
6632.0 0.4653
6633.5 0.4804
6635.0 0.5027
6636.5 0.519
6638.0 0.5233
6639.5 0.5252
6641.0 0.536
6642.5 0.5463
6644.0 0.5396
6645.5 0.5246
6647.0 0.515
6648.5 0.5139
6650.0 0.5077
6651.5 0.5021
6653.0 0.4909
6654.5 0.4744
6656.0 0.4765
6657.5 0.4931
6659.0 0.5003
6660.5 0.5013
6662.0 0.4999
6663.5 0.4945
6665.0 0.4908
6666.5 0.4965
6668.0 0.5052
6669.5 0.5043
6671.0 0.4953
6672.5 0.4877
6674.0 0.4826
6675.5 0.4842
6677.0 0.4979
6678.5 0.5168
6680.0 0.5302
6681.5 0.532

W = 3.7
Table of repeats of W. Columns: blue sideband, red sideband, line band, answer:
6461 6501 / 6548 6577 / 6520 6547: 3.2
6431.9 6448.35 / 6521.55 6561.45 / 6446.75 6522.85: -4.0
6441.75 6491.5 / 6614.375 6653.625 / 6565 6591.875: 0.6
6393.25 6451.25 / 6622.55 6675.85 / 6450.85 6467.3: -0.7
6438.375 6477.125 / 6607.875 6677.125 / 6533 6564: 1.7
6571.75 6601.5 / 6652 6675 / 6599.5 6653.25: -0.9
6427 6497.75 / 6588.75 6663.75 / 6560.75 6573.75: -0.2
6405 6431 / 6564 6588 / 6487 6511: 0.4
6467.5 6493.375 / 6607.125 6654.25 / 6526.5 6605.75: 4.6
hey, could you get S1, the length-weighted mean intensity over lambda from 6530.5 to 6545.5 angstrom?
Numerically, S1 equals 0.443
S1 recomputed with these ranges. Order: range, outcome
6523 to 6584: 0.483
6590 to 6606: 0.49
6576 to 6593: 0.503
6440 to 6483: 0.526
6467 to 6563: 0.493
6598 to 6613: 0.489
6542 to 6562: 0.498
